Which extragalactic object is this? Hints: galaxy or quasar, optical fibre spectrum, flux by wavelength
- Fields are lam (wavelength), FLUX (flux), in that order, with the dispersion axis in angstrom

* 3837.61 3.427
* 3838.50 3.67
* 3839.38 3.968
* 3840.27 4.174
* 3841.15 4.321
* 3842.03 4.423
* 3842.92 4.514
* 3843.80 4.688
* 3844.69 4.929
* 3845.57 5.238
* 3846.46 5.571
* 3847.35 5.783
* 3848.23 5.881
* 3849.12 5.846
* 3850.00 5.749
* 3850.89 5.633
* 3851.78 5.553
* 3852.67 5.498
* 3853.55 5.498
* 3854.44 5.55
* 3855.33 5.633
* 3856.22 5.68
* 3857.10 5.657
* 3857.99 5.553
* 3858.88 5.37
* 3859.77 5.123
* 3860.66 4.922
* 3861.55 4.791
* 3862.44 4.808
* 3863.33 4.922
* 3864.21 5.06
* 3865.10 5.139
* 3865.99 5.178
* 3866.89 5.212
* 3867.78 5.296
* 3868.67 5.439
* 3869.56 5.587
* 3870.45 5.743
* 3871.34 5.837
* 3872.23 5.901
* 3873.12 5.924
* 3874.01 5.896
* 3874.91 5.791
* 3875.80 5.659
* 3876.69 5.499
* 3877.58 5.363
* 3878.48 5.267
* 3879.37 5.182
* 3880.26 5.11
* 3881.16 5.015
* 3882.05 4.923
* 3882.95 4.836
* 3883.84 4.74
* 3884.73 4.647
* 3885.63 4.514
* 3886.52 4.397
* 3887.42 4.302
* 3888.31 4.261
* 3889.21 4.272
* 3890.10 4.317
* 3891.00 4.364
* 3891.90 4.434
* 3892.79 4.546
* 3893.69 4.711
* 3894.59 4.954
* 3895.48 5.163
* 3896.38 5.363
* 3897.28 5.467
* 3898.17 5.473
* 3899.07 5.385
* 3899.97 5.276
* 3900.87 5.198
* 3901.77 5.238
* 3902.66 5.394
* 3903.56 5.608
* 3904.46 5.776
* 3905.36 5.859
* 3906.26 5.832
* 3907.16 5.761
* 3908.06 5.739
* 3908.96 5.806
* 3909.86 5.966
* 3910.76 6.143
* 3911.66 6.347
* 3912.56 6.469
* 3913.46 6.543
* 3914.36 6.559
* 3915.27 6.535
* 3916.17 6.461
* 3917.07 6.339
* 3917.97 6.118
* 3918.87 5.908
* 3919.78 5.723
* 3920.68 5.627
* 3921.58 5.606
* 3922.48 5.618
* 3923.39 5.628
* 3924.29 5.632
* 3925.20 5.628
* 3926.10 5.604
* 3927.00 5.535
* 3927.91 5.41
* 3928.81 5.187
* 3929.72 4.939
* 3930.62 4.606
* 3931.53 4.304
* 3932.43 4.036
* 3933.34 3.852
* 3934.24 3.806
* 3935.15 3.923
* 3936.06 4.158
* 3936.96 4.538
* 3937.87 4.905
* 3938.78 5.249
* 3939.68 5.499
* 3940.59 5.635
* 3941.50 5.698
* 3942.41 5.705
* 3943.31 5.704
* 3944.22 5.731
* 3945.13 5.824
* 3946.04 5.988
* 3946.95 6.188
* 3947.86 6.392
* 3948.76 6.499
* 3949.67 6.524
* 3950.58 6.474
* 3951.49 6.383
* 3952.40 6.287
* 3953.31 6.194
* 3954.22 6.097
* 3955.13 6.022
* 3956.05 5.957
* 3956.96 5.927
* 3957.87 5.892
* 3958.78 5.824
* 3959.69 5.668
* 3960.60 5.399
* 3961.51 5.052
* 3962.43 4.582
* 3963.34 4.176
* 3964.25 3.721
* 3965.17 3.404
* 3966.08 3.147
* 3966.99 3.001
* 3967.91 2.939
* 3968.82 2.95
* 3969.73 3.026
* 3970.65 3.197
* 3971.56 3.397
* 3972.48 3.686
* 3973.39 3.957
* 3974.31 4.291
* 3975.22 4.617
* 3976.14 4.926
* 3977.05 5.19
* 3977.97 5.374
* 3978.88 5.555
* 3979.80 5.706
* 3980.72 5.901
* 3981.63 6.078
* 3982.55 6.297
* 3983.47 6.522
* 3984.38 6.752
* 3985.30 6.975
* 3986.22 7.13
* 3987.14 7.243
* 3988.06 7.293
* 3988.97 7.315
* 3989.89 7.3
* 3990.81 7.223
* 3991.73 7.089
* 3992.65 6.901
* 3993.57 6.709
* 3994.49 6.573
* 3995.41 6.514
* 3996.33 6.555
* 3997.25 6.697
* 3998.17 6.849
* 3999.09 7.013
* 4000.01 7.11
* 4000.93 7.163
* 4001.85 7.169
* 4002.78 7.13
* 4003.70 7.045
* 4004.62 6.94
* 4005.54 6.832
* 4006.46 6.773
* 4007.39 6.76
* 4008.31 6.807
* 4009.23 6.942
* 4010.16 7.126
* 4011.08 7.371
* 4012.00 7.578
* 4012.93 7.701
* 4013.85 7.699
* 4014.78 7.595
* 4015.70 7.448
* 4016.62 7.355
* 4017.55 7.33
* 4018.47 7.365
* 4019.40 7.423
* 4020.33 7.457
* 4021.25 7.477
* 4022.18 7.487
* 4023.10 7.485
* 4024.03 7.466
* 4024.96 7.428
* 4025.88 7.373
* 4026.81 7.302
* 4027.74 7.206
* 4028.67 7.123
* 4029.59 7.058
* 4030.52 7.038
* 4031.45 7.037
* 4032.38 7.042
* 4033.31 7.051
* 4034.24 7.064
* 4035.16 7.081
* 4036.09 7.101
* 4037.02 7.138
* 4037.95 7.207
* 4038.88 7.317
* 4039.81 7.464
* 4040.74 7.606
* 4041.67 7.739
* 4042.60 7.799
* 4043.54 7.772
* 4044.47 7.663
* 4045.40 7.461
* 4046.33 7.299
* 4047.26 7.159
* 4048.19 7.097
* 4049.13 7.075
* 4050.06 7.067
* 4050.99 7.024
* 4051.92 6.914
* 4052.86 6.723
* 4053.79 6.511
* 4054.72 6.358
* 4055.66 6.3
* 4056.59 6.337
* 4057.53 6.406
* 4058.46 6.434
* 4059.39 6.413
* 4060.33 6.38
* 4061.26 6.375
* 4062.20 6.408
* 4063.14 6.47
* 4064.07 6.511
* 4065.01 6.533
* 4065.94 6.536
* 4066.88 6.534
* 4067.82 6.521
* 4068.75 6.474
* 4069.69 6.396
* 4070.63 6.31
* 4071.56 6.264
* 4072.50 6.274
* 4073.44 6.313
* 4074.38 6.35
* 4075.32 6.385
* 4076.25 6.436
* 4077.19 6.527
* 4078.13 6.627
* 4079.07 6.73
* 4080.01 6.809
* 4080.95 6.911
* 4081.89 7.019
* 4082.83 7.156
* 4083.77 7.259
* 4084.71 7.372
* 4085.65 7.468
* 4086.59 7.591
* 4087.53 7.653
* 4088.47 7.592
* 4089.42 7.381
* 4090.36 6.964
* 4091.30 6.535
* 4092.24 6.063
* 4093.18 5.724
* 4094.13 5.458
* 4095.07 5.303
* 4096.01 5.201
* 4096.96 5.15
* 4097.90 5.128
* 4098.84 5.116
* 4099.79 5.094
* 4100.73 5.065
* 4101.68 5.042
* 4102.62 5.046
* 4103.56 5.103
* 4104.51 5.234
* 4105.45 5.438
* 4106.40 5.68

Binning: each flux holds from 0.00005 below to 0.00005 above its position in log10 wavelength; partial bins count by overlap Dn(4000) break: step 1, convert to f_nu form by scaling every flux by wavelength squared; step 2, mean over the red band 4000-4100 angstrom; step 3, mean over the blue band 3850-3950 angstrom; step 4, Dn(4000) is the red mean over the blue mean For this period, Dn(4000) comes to 1.4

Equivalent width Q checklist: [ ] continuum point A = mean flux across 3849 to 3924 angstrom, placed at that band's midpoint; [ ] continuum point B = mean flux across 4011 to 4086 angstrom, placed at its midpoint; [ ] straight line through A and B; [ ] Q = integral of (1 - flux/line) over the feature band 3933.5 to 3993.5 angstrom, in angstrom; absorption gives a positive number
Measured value 7.3 angstrom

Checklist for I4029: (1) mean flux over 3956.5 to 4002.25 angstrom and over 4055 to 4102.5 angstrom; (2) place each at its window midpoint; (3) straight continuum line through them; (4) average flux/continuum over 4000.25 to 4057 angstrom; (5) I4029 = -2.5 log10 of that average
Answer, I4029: -0.20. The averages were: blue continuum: 5.58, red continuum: 6.37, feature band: 7.19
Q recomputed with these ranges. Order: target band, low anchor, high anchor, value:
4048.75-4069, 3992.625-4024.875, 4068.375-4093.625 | 1.0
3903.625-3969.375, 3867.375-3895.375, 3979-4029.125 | 5.5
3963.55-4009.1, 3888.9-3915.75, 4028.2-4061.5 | 4.3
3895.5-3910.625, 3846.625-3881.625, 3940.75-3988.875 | -0.4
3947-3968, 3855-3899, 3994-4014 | 3.2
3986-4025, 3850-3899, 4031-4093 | -4.9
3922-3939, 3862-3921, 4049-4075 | 2.3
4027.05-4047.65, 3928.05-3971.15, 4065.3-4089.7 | -3.5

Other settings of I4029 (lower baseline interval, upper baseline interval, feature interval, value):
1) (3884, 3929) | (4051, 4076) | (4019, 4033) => -0.17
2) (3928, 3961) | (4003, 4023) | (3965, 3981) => 0.45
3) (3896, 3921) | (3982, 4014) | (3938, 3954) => 0.06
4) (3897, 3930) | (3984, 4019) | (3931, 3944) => 0.27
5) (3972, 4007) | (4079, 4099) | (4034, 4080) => -0.05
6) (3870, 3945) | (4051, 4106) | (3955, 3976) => 0.29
